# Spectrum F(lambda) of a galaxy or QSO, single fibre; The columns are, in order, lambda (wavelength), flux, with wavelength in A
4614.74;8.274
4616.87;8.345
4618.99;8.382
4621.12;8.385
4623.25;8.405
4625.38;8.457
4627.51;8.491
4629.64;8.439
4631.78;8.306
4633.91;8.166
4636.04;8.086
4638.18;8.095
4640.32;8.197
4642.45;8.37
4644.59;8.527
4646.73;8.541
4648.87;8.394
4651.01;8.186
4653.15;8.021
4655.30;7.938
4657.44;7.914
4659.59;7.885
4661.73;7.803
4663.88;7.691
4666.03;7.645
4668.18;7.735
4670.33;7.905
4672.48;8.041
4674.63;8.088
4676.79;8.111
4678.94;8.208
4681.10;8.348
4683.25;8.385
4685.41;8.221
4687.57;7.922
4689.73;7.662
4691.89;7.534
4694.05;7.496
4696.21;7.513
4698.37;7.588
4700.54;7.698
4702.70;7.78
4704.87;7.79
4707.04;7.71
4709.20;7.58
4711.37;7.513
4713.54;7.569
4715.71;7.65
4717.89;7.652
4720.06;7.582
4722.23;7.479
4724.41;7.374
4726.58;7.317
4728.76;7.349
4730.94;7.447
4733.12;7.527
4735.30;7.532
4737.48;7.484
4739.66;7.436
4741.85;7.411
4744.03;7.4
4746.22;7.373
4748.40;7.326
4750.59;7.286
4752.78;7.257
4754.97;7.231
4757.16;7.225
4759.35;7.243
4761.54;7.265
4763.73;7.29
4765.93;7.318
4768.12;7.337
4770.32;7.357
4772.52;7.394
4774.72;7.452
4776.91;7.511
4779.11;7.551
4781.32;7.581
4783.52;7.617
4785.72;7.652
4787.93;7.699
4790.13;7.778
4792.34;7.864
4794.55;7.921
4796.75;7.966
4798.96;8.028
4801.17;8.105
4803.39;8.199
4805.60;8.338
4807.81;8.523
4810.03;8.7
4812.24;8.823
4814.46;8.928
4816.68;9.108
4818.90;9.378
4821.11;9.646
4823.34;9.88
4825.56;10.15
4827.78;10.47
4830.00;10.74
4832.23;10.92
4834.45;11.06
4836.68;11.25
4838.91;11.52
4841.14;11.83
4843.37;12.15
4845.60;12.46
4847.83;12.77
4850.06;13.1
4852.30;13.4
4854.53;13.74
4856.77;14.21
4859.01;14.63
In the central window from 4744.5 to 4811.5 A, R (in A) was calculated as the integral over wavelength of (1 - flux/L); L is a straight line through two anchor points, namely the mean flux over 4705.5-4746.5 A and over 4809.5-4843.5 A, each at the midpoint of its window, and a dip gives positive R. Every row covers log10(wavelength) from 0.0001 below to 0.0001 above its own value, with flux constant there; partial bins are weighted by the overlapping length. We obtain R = 9.5 A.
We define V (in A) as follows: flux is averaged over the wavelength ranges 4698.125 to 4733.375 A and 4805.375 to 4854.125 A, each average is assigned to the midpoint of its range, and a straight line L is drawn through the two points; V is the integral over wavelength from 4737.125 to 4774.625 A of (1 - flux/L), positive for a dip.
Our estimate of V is 5.73 A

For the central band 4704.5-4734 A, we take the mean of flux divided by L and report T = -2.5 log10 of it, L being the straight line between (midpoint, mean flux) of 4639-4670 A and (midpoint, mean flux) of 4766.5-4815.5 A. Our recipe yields 0.064 mag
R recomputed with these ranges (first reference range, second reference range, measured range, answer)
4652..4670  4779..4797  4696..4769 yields 3.03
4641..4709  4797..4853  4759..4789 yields 6.38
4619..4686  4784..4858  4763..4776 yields 2.91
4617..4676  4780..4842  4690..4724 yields 3.61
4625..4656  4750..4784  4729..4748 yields 0.33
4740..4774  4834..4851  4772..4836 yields 8.04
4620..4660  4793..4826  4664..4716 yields 3.58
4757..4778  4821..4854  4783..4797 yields 1.46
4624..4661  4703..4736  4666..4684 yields -0.29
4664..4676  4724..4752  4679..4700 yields -0.35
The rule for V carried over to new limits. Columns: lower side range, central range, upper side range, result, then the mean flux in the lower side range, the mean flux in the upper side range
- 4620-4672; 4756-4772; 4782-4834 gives 2.5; 8.15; 8.82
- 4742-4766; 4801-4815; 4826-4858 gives 2.3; 7.3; 12.1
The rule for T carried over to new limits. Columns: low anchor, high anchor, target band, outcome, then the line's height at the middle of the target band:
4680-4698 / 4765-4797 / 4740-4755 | 0.052 mag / 7.7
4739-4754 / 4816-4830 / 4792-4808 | 0.127 mag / 9.12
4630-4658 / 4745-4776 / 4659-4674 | 0.030 mag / 8.05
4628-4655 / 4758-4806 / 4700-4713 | 0.042 mag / 7.98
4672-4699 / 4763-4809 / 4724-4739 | 0.058 mag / 7.85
